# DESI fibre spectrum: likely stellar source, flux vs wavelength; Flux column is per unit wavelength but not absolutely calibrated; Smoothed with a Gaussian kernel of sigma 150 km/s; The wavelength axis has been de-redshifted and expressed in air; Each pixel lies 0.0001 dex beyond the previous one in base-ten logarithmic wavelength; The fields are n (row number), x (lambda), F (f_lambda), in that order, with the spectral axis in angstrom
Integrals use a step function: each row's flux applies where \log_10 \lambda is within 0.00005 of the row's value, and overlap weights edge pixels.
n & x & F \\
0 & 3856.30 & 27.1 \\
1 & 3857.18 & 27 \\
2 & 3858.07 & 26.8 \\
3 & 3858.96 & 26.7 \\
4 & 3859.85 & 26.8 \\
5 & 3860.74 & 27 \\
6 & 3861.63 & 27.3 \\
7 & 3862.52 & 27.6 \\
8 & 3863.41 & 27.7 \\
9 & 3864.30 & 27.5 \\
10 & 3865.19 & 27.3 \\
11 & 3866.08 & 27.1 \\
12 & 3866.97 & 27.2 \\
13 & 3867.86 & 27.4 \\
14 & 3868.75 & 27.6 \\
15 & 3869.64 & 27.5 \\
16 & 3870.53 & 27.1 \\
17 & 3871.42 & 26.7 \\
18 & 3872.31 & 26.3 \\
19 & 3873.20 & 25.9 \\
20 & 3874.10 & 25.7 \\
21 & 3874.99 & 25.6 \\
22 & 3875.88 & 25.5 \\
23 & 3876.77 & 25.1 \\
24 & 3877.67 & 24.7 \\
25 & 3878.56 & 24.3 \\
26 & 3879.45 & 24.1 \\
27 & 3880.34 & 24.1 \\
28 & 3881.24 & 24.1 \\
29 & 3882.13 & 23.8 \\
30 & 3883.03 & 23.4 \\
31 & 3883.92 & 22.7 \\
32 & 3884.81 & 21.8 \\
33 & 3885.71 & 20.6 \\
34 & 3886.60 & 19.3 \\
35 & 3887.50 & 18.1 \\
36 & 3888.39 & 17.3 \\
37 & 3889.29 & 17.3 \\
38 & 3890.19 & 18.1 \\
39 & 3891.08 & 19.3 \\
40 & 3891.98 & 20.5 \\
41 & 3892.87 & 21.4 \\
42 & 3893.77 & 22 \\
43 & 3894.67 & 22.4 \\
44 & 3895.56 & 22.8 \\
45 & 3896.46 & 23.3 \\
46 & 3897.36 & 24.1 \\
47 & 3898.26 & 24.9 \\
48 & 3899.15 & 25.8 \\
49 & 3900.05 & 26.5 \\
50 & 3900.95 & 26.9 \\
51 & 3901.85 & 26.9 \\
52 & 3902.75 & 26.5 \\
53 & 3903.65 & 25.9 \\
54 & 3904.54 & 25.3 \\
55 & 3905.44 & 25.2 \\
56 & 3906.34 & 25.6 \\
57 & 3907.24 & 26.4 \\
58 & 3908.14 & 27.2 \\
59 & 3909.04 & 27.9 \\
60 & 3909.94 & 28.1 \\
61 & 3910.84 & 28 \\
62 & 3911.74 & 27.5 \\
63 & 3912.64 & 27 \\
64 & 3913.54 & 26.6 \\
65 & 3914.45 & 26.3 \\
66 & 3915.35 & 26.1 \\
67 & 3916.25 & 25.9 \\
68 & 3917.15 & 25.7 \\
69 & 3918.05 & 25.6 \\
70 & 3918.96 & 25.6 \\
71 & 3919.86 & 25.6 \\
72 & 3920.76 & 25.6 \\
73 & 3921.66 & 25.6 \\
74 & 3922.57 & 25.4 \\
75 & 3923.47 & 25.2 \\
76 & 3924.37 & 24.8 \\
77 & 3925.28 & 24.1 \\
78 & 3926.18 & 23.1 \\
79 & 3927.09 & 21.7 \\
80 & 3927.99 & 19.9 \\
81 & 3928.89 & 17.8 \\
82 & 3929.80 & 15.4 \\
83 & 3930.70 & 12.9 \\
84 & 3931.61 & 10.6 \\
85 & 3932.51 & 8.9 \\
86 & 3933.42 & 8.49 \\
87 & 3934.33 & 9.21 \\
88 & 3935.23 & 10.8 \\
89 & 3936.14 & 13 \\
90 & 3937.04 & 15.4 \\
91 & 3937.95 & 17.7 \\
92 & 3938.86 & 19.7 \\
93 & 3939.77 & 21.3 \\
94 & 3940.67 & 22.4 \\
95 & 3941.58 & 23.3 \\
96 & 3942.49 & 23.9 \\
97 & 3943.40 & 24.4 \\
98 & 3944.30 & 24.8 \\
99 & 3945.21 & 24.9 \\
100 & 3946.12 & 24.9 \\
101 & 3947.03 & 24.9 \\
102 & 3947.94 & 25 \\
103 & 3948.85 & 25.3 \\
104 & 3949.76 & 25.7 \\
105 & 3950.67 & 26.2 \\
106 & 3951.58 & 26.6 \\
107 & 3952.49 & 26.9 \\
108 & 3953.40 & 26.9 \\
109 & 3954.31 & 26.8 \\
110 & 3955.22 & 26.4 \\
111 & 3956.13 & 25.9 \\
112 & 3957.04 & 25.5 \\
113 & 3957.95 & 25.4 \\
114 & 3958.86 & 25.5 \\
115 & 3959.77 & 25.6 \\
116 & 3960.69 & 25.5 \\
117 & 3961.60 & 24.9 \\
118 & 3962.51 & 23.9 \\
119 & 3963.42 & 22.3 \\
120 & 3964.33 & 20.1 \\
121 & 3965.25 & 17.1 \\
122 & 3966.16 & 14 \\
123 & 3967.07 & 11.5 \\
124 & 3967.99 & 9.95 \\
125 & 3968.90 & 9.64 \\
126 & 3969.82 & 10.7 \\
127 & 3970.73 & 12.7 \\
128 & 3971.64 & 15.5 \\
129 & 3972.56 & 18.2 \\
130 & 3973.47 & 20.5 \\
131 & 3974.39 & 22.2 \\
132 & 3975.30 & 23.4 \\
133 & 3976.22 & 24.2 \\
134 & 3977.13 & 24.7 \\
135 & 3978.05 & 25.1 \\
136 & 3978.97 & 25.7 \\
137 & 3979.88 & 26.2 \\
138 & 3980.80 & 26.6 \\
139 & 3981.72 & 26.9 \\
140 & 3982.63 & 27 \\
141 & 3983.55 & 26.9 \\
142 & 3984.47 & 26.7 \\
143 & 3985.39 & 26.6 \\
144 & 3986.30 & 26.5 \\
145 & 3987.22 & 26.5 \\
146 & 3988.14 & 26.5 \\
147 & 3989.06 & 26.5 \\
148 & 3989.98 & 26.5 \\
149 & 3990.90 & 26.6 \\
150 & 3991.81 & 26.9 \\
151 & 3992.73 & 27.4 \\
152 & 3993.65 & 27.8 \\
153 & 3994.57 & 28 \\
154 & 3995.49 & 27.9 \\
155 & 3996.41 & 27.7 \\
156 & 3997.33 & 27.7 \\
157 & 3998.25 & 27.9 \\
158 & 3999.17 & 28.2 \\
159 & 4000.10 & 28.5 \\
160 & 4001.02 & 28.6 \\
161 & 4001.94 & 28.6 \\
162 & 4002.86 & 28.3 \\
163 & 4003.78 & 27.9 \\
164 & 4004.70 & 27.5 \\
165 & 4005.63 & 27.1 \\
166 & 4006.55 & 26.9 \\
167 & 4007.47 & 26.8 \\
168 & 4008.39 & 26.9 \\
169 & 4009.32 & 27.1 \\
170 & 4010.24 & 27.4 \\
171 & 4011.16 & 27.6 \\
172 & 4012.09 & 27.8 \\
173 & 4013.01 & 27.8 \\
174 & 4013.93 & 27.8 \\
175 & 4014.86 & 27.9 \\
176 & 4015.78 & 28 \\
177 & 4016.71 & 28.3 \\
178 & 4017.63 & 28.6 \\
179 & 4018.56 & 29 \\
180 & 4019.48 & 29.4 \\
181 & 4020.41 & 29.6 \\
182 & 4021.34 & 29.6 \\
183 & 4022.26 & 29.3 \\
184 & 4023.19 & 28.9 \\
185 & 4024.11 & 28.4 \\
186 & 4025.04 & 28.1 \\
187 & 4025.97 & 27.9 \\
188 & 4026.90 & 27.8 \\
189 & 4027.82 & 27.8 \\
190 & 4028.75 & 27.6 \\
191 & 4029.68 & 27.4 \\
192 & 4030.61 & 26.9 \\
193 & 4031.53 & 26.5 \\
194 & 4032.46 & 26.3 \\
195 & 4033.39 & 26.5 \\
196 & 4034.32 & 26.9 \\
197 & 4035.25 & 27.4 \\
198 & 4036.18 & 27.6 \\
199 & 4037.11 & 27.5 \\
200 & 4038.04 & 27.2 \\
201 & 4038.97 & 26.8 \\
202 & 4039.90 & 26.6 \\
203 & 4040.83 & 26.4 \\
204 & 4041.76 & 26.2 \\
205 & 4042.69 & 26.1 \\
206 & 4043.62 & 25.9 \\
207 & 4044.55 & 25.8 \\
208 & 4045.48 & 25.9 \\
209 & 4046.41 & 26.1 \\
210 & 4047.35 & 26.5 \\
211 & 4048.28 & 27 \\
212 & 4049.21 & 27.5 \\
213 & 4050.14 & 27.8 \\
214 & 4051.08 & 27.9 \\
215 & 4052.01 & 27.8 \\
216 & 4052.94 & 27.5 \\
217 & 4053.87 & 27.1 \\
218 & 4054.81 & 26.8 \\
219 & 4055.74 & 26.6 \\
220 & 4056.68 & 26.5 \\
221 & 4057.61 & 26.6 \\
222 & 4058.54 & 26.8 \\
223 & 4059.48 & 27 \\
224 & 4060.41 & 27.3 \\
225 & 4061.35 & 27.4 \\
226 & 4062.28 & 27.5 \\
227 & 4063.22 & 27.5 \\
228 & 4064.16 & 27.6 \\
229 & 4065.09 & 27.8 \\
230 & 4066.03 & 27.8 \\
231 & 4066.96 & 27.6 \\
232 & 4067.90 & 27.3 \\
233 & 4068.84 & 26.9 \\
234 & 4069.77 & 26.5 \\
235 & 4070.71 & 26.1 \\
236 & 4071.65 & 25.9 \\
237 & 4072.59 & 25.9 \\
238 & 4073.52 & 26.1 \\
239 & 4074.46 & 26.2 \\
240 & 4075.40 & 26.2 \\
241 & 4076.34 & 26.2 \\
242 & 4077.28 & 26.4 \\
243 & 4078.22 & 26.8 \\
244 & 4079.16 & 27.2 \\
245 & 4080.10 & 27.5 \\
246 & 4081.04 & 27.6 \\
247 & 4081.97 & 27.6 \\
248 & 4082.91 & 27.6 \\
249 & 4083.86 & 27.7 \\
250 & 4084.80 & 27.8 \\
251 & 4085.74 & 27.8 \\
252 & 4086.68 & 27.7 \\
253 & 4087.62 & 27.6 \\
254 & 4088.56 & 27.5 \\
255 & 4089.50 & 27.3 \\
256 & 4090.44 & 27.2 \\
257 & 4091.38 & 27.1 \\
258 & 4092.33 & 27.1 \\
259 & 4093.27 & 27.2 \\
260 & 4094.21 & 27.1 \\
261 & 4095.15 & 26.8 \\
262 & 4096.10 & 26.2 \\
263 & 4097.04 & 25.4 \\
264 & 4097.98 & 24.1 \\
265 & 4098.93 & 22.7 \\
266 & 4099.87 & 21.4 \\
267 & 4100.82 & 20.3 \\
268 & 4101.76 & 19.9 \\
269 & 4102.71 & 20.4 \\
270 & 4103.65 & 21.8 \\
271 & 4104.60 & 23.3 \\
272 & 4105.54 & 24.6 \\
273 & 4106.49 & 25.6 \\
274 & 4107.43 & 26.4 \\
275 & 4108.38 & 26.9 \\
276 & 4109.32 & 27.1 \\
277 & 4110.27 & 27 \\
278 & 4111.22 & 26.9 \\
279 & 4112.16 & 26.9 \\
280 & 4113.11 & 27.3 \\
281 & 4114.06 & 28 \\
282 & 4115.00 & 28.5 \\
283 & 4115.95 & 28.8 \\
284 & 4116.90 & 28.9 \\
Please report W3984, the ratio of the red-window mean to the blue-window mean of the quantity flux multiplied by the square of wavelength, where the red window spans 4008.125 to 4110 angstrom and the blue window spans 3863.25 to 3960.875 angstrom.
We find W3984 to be 1.23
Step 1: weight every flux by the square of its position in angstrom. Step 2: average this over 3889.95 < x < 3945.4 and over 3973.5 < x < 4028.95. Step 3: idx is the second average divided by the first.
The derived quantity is 1.27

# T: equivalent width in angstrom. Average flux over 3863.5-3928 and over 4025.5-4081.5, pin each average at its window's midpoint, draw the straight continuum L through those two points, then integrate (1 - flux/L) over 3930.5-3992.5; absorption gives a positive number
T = 9.22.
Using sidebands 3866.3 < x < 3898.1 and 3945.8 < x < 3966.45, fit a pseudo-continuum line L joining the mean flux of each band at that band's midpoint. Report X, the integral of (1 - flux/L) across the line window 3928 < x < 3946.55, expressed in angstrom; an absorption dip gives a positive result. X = 5.11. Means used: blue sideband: 23.4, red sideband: 24.5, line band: 17.5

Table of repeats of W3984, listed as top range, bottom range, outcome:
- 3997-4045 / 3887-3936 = 1.30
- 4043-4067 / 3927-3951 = 1.50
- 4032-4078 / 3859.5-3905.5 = 1.20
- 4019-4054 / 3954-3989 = 1.26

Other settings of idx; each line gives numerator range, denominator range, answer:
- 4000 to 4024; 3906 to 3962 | 1.27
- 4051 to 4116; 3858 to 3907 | 1.19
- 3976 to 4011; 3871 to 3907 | 1.21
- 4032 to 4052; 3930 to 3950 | 1.49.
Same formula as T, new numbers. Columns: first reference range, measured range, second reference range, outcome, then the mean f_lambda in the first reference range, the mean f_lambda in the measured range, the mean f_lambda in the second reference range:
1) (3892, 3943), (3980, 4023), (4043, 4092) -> -4.48 angstrom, 22.5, 27.6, 27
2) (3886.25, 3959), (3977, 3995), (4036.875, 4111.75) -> -1.68 angstrom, 22.9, 26.6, 26.4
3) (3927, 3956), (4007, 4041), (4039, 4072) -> -3.55 angstrom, 20.4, 27.7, 26.9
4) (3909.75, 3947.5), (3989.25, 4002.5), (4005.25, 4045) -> -1.03 angstrom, 21.6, 27.7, 27.5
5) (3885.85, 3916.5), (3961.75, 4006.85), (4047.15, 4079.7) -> 3.05 angstrom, 24.1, 23.9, 27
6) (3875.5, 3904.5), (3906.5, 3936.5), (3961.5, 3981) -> -0.40 angstrom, 23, 21.9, 19.3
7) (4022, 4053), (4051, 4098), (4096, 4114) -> -2.45 angstrom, 27.2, 27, 24.5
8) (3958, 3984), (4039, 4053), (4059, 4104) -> -1.22 angstrom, 21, 26.7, 26.2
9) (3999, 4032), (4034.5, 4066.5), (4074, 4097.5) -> 0.62 angstrom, 28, 27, 27.1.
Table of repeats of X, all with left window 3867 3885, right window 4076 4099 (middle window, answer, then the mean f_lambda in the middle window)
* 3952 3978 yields 5.0 angstrom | 21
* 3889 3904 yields 1.3 angstrom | 23.3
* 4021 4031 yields -0.6 angstrom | 28.1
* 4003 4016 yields -0.6 angstrom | 27.5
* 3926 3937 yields 5.0 angstrom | 14.1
